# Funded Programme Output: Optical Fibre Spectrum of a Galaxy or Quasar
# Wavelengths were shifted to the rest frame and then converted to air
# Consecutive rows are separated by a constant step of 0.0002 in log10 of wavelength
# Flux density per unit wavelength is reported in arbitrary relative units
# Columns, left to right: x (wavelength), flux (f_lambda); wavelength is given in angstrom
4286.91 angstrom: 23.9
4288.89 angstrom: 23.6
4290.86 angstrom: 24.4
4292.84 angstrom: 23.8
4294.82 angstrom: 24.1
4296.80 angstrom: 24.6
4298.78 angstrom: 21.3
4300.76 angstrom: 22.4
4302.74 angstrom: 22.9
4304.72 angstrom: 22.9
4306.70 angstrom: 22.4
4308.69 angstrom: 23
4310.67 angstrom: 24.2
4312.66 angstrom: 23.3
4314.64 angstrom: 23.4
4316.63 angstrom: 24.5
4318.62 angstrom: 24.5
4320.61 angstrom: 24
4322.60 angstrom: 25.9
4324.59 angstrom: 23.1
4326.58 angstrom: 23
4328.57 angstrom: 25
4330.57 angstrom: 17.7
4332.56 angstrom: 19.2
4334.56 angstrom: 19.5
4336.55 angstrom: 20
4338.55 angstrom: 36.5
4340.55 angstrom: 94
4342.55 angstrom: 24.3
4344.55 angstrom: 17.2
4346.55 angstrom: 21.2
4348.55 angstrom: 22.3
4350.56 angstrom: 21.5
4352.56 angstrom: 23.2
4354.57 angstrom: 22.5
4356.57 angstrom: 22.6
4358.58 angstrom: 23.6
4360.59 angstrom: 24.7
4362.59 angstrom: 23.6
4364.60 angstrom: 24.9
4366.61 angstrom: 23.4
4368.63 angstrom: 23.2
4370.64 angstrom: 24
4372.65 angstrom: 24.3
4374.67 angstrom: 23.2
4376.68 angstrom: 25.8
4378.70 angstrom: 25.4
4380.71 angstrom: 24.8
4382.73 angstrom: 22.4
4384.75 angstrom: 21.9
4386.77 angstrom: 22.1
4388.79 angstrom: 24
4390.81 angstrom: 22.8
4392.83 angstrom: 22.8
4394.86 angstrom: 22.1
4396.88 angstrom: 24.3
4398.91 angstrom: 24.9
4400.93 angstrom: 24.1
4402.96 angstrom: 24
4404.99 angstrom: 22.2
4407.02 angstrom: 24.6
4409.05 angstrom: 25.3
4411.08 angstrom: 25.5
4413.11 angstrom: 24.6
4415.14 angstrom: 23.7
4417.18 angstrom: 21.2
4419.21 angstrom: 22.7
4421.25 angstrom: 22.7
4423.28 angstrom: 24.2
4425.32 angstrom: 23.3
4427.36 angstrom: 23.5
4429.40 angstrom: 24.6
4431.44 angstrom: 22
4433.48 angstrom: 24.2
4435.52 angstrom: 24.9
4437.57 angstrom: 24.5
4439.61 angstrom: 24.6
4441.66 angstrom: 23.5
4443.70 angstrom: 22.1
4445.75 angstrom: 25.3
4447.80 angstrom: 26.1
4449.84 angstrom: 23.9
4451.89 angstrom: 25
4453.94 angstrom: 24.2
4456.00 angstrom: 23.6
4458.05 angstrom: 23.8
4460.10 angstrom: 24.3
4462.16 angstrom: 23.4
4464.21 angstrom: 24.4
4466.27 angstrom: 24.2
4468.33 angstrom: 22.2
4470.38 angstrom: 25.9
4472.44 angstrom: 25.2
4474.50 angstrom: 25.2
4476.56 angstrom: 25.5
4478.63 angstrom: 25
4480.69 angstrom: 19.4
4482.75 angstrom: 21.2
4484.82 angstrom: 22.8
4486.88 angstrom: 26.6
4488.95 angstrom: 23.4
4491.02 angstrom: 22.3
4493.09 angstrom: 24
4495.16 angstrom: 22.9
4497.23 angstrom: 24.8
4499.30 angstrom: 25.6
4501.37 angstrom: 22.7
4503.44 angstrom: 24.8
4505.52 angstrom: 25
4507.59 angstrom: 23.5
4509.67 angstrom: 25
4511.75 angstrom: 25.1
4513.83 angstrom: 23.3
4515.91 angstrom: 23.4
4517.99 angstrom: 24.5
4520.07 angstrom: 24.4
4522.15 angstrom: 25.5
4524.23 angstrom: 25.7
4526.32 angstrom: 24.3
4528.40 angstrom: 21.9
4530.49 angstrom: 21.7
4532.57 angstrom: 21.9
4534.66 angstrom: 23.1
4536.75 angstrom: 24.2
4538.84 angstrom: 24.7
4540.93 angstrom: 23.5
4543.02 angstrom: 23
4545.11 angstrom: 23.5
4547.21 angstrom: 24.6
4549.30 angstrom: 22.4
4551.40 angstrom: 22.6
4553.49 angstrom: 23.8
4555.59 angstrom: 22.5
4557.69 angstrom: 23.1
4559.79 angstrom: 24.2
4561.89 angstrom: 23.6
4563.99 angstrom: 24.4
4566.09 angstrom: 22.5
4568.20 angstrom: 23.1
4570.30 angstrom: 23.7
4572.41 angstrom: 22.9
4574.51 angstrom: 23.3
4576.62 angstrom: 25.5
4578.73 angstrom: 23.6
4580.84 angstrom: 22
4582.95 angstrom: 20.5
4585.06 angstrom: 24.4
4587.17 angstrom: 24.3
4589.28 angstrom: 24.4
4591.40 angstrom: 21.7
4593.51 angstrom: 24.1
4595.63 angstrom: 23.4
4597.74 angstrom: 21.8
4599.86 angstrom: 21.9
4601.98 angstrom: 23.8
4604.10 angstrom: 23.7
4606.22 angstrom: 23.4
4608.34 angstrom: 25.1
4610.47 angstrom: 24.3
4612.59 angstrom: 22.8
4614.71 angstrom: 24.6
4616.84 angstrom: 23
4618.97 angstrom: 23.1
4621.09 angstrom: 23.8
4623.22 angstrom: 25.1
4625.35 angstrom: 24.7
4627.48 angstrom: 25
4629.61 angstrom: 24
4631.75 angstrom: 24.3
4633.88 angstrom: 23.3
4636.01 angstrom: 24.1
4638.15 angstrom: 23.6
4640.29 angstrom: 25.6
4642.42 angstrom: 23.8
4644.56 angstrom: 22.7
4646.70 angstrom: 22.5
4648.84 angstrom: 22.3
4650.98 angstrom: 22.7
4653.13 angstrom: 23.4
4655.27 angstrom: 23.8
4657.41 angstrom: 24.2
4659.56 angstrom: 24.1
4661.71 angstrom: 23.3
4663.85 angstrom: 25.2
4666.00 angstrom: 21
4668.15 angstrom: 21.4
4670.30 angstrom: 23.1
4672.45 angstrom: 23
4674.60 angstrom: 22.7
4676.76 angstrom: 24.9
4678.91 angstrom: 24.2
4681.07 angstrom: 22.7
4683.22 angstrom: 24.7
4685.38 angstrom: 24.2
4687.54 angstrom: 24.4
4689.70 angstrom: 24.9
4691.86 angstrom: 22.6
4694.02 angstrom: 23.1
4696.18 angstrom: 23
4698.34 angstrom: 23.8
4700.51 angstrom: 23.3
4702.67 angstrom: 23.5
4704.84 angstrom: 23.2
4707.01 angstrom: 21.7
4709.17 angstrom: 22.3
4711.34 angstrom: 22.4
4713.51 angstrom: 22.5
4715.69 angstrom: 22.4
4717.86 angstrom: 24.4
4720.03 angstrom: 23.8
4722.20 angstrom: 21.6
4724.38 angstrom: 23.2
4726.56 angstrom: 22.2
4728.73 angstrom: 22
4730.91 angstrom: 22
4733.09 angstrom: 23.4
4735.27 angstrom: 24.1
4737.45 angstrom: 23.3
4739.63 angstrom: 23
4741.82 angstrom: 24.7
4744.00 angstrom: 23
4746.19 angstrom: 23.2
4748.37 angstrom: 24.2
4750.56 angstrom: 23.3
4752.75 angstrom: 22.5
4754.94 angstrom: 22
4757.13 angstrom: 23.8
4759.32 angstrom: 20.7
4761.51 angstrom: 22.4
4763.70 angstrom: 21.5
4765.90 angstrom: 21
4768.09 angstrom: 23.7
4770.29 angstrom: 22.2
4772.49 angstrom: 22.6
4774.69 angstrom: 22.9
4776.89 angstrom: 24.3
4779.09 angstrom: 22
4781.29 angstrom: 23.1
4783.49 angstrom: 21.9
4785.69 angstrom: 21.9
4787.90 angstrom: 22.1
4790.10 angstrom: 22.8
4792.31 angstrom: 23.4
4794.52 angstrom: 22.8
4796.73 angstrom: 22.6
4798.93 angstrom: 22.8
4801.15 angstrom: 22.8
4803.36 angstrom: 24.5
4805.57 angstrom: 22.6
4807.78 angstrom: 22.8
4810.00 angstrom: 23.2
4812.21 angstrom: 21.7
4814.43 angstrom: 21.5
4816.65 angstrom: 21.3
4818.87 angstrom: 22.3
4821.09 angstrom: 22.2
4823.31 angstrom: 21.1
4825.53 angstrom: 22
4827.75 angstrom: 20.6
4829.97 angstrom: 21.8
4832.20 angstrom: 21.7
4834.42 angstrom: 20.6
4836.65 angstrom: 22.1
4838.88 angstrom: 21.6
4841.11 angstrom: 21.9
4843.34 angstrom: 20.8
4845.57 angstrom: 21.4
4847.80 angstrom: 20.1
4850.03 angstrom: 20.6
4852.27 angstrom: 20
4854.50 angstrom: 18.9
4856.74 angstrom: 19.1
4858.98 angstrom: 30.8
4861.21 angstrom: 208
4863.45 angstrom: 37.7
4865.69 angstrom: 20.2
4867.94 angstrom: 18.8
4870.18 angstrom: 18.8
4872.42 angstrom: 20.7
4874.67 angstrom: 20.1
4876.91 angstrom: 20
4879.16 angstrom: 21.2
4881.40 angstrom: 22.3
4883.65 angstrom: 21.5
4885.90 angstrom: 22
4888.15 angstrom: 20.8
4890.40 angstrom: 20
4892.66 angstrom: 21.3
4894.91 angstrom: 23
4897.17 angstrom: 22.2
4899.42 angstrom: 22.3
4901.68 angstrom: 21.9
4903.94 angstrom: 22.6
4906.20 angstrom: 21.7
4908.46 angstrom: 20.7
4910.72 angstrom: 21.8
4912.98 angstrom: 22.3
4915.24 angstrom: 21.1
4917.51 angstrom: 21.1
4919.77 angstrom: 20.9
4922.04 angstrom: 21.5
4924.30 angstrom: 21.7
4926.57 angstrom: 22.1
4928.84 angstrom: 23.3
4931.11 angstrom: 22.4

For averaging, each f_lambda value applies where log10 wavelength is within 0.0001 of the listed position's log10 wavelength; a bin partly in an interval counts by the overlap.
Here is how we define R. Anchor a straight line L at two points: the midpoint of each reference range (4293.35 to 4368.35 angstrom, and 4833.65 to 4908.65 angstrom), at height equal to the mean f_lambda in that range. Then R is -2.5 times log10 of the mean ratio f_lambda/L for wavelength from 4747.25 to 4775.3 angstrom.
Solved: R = 0.19 mag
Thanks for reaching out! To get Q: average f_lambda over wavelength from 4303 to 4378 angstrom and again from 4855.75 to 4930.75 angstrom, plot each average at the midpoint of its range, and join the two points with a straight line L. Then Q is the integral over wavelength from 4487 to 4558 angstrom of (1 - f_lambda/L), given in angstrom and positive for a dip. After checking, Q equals 6.0 angstrom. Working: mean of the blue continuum 25.2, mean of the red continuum 27.6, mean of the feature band 23.8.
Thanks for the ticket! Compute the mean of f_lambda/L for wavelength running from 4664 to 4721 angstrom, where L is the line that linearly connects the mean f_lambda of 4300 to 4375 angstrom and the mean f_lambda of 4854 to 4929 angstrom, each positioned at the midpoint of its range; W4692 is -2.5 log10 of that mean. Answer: 0.148 mag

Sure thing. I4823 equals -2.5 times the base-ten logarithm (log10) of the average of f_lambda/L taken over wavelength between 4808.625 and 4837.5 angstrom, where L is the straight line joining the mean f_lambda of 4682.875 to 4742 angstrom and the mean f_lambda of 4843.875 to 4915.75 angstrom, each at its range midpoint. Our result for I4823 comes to 0.20 mag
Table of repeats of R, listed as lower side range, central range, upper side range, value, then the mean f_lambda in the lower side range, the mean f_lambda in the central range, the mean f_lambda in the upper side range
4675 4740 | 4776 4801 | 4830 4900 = 0.128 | 23.2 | 22.7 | 27.7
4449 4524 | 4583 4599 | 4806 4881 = 0.081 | 24.1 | 23.2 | 27.4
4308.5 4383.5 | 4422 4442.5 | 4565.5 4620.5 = 0.031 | 25.3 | 23.9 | 23.4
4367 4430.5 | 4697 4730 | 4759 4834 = -0.010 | 23.7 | 22.8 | 22.3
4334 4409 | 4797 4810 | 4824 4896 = 0.180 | 25.4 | 23.1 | 27.5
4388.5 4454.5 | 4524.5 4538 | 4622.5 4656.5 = 0.037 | 23.9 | 23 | 23.8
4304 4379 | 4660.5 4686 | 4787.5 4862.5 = 0.151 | 25.2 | 23.4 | 27.6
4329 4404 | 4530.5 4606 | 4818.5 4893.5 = 0.118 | 25.1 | 23.3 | 27.2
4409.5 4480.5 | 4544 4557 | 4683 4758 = 0.022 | 24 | 23.2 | 23.2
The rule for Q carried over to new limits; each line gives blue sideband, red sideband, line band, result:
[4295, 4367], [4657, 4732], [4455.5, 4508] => 0.78 angstrom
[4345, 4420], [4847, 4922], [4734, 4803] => 9.44 angstrom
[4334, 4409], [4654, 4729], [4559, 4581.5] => 0.47 angstrom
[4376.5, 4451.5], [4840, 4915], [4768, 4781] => 1.79 angstrom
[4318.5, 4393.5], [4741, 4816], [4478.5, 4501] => 0.91 angstrom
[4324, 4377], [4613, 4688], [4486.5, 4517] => 0.69 angstrom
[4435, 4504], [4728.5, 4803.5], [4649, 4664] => -0.25 angstrom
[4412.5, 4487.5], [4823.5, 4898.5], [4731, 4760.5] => 3.57 angstrom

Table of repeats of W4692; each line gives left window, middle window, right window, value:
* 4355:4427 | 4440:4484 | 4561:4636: -0.015 mag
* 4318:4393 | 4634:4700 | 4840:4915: 0.129 mag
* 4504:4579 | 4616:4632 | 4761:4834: -0.040 mag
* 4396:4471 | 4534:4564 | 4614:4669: 0.012 mag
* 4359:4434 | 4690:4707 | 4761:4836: -0.026 mag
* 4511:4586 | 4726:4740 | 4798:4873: 0.145 mag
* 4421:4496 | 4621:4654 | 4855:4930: 0.071 mag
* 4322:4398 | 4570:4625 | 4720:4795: 0.008 mag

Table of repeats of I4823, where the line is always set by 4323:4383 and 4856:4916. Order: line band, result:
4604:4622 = 0.15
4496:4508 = 0.09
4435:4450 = 0.08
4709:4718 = 0.23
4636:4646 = 0.15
